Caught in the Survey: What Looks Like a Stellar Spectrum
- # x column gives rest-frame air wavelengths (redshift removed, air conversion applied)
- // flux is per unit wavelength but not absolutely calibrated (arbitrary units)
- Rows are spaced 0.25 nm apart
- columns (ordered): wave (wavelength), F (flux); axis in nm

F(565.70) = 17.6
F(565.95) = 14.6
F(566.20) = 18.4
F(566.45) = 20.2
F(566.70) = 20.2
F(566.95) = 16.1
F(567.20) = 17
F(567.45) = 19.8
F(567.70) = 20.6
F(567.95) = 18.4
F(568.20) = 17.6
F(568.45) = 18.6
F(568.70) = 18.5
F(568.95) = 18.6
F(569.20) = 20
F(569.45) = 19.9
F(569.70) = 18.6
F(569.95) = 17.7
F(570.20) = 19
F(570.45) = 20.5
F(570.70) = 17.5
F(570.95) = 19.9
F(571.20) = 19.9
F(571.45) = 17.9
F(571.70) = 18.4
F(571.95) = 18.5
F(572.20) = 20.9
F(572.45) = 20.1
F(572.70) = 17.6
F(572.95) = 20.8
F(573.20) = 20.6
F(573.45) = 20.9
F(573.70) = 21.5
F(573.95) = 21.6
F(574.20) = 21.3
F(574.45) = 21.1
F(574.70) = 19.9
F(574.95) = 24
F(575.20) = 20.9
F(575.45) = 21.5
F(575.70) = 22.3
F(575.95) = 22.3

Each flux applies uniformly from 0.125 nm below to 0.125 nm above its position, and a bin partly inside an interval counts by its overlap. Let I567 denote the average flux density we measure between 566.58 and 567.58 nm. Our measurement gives 18.3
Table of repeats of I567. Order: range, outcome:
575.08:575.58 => 21.2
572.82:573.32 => 20.7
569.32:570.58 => 19.1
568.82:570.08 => 19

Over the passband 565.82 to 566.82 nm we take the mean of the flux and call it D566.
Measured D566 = 18.3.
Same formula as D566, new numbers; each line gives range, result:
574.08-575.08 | 21.6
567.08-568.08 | 19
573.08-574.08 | 21.2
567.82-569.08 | 18.4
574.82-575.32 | 22.4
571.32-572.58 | 19.2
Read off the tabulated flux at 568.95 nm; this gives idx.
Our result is 18.6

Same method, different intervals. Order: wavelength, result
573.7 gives 21.5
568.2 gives 17.6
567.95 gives 18.4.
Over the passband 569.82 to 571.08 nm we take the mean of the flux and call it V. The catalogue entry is 18.9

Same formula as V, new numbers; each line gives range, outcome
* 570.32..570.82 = 19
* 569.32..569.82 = 19.3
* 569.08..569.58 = 19.9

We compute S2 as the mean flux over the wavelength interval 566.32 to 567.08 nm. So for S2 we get 18.8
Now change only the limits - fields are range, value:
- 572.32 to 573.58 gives 20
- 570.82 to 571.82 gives 19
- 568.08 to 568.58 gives 18.1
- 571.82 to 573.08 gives 19.6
